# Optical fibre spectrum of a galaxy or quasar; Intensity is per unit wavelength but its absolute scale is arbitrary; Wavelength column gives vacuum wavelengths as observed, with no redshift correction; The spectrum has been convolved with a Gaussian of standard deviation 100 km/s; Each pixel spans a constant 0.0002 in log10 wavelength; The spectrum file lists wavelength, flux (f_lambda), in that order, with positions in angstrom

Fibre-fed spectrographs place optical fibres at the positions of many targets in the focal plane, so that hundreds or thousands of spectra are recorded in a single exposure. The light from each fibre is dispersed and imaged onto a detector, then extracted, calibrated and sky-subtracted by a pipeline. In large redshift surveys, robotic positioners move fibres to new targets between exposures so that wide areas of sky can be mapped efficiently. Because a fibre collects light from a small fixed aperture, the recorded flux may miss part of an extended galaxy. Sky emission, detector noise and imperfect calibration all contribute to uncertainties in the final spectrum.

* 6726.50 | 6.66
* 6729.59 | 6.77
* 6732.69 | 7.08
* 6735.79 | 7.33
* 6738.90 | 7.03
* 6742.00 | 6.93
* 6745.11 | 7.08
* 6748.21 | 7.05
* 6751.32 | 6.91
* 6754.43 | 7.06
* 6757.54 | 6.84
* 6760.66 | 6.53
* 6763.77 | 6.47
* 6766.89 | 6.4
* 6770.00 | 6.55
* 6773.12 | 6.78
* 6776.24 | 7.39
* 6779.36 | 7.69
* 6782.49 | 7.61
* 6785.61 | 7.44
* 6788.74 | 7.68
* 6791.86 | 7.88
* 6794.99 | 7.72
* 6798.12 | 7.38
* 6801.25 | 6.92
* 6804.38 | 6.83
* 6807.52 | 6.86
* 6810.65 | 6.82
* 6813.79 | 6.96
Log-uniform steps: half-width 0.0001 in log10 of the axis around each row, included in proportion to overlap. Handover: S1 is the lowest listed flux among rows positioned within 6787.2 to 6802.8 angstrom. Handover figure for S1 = 6.92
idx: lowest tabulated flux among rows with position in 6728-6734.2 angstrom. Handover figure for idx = 6.77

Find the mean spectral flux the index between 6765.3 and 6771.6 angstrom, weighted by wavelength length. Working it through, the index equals 6.48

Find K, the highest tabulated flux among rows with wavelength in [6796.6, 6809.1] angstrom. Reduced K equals 7.38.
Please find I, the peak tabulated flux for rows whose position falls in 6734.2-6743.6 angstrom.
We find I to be 7.33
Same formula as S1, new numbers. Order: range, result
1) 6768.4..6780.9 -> 6.55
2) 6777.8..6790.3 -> 7.44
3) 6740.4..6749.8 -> 6.93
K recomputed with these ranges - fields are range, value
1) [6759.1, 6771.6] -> 6.55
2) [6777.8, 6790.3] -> 7.69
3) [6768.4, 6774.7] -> 6.78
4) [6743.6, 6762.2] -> 7.08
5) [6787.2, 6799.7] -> 7.88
